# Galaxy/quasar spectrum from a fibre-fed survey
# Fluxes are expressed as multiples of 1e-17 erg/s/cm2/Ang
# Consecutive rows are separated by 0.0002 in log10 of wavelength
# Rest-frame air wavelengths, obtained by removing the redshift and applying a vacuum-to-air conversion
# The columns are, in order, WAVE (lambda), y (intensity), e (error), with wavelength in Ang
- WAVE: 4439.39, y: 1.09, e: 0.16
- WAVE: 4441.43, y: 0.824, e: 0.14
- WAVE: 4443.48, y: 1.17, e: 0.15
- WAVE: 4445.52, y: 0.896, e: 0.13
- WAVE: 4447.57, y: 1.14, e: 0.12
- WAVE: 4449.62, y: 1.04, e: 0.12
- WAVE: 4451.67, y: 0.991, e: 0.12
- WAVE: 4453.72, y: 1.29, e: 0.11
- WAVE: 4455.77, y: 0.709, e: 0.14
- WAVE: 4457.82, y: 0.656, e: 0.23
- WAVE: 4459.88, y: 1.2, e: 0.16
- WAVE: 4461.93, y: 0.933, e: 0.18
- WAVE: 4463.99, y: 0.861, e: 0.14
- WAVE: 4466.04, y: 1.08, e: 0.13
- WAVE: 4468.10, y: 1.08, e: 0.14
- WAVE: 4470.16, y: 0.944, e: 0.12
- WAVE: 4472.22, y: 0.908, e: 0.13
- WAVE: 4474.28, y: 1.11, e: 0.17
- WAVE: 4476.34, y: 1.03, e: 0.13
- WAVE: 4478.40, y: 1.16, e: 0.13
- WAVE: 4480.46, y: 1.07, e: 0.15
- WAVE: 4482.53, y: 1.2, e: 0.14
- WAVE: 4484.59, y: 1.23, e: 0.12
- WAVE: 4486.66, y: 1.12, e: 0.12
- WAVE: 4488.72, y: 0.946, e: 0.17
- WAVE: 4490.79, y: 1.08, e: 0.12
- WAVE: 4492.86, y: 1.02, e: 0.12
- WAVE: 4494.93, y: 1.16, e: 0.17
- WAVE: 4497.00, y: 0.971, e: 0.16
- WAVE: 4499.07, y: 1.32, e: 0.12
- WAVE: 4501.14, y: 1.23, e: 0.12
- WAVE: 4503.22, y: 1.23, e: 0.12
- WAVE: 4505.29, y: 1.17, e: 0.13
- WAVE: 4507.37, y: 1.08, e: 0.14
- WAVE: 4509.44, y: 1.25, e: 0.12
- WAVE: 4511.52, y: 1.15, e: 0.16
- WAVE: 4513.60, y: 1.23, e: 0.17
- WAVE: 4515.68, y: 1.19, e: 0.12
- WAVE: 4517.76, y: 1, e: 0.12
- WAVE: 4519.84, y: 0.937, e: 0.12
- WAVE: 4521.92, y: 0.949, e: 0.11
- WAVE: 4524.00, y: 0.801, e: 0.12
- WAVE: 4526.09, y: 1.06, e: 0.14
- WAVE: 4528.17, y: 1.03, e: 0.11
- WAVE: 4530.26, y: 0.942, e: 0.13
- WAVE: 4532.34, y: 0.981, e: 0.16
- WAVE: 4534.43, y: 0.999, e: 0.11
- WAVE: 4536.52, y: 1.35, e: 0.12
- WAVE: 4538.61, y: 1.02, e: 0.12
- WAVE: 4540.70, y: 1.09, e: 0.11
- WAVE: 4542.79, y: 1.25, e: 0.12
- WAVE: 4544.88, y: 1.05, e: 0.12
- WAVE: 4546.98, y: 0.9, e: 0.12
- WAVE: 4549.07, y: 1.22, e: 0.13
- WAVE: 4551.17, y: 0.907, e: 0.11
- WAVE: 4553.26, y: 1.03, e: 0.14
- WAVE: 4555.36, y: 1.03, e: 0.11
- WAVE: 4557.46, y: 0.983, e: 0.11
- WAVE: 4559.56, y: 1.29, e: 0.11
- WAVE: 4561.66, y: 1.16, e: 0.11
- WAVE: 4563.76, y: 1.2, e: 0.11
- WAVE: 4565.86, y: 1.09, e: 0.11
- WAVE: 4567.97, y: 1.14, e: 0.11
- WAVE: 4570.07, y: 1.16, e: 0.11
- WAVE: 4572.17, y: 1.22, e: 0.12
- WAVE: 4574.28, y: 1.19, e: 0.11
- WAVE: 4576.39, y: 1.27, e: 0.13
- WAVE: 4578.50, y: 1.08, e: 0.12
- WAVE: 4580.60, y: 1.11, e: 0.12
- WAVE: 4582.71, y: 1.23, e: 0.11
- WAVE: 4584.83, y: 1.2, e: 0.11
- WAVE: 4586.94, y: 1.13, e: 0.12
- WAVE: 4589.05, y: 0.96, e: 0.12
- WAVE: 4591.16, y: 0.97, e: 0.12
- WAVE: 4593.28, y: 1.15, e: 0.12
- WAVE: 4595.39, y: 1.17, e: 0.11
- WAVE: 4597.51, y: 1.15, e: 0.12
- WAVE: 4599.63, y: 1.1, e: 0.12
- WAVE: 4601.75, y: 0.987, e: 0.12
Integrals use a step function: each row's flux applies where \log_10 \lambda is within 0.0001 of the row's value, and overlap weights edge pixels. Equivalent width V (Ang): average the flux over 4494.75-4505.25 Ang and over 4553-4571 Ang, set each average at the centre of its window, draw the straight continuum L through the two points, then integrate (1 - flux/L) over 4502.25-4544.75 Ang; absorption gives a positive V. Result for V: 2.8 Ang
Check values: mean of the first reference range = 1.18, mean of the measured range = 1.08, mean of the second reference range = 1.12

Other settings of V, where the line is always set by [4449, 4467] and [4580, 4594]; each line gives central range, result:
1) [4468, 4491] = -1.82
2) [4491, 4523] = -3.20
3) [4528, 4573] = -1.08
